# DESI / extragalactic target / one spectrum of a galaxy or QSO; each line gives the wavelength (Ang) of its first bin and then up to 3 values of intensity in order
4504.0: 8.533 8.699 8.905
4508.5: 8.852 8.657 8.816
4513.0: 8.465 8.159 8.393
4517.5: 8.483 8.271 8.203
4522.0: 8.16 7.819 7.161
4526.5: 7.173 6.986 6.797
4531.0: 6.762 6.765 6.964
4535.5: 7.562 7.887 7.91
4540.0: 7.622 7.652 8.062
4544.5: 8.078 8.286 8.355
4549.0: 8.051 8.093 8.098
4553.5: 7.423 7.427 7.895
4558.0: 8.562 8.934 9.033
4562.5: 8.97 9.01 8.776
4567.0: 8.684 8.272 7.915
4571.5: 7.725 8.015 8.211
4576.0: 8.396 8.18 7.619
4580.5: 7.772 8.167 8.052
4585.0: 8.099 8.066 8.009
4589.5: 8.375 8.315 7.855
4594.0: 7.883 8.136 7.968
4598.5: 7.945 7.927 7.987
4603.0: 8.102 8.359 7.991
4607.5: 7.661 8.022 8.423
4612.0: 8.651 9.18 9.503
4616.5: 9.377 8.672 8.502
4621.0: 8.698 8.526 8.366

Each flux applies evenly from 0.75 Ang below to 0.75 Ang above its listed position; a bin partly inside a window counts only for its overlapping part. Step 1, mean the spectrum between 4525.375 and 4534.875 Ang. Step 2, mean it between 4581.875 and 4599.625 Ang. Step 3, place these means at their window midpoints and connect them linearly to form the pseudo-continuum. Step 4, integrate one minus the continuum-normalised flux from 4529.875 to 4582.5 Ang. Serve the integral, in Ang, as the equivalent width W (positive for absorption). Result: -4.3 Ang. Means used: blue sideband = 6.93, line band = 8.02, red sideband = 8.07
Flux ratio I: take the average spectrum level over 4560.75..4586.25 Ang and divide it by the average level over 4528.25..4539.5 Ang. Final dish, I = 1.14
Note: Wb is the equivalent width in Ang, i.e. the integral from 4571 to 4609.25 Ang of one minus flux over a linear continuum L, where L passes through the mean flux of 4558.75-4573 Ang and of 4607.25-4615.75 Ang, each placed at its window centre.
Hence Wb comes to 2.5 Ang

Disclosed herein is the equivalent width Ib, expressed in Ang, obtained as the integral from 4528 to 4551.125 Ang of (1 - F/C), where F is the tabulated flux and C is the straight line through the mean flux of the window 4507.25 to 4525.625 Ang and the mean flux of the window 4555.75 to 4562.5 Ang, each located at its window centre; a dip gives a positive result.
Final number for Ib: 2.4 Ang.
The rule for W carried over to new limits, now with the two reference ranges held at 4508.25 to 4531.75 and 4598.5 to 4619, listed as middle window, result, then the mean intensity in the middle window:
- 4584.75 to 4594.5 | 0.27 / 8.09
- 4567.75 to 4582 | 0.38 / 8.02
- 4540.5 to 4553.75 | 0.09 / 8.03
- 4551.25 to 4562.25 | -0.13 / 8.23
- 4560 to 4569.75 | -0.68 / 8.75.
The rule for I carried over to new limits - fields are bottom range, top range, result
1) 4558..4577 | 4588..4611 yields 0.95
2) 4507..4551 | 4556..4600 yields 1.04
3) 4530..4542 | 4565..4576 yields 1.12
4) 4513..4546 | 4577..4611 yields 1.04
